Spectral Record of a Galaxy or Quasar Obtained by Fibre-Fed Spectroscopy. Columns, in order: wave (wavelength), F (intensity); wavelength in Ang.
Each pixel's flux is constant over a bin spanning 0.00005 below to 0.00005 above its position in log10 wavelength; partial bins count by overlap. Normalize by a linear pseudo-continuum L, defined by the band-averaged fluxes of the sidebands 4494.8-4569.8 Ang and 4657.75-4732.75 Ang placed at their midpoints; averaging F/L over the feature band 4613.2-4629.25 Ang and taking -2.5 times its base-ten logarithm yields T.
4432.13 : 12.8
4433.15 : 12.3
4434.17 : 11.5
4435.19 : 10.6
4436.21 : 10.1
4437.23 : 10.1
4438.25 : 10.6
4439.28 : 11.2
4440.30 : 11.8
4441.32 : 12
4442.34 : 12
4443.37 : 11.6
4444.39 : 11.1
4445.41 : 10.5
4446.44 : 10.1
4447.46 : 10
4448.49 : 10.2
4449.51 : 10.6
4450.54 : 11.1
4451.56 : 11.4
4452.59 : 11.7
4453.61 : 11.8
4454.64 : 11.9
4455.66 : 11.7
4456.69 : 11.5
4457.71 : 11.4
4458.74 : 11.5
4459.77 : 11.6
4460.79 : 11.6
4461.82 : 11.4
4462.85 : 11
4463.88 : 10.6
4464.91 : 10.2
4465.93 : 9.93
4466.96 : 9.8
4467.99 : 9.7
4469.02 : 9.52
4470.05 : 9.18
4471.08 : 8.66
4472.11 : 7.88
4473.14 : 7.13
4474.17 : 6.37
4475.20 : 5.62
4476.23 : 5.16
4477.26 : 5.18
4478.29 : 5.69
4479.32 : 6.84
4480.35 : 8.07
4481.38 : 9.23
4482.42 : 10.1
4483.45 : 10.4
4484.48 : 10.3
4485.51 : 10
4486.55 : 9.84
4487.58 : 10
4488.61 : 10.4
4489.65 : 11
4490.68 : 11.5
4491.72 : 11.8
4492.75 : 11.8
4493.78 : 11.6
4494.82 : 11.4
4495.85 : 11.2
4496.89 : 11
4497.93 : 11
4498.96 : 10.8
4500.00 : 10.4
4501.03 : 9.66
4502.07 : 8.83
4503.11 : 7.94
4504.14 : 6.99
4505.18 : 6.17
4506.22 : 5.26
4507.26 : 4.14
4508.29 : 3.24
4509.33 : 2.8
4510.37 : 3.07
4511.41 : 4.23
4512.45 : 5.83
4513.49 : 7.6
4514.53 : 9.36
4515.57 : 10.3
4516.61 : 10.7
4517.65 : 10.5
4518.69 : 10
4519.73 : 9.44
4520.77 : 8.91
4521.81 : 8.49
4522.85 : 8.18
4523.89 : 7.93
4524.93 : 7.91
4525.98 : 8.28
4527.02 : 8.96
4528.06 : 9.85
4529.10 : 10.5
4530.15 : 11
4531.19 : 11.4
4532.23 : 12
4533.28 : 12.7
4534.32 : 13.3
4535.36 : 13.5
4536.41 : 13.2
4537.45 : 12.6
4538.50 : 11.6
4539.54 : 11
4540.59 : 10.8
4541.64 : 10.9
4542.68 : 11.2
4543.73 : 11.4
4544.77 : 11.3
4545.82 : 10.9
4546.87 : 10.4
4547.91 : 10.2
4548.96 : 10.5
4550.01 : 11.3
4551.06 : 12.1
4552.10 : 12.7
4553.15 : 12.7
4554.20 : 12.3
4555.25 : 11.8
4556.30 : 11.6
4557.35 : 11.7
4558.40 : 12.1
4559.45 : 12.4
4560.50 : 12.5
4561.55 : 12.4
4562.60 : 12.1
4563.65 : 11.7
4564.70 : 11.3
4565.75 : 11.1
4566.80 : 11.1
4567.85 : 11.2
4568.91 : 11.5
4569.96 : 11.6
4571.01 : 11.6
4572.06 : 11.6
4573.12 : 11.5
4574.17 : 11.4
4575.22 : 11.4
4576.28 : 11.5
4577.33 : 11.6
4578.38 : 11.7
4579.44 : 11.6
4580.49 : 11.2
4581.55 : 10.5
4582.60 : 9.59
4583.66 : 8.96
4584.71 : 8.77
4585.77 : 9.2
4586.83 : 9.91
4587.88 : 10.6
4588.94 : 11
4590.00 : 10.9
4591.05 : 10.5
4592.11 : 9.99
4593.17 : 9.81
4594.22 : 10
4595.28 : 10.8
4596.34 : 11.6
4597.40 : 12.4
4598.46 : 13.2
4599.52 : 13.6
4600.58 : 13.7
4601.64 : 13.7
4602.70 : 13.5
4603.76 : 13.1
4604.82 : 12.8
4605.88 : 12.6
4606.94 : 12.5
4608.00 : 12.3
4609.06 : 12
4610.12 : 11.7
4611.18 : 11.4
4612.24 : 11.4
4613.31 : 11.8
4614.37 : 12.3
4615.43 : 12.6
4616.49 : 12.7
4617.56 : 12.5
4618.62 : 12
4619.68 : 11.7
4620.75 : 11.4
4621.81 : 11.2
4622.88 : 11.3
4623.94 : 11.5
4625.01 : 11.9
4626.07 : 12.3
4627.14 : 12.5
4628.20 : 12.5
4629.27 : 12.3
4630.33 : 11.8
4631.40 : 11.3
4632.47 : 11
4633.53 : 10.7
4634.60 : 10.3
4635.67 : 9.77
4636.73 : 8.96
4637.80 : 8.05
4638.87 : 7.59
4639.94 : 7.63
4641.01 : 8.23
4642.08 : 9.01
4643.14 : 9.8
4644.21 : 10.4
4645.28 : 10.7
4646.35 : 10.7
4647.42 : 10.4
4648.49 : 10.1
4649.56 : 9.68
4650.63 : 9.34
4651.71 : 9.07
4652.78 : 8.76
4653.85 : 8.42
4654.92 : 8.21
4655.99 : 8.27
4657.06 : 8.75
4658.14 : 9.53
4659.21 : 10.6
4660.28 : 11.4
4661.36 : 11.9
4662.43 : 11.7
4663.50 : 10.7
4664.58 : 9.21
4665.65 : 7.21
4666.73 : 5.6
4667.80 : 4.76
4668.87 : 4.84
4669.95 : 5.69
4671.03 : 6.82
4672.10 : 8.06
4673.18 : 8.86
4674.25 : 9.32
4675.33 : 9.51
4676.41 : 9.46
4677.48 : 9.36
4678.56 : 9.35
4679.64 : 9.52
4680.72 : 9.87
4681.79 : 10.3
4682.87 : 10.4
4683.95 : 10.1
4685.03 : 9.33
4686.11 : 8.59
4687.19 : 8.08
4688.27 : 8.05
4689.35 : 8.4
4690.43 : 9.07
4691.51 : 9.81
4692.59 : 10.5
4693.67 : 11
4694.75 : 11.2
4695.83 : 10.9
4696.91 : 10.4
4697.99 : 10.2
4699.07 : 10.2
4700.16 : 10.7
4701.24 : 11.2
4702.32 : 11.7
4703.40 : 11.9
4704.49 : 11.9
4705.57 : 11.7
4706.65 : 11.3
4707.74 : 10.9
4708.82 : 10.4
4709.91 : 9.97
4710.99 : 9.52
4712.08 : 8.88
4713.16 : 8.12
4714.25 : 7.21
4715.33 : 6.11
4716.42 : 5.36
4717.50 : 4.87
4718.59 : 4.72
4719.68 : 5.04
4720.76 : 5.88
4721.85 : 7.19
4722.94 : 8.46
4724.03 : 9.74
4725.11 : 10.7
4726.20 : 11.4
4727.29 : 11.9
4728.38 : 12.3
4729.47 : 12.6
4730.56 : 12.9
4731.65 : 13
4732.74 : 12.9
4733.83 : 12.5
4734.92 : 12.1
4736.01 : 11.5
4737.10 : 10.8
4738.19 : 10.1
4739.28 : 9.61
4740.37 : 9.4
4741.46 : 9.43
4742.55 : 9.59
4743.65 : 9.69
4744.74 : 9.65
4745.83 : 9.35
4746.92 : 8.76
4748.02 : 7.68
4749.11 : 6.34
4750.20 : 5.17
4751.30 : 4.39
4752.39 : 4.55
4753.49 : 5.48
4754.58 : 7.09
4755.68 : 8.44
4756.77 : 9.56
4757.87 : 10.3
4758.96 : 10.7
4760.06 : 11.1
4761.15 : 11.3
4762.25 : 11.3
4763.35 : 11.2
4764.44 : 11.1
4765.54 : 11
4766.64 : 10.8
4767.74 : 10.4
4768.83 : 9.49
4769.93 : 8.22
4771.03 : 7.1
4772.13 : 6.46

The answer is -0.23 mag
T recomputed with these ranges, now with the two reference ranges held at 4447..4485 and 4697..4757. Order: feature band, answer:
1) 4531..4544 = -0.25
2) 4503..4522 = 0.33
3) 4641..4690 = 0.04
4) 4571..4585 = -0.15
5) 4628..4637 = -0.16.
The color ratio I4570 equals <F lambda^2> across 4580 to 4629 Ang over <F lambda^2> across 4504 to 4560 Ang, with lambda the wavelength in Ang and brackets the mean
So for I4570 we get 1.22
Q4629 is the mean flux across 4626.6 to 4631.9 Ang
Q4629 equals 12.1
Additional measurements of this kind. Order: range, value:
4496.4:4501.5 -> 10.6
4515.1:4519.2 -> 10.4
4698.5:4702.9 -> 11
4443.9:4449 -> 10.4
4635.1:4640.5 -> 8.41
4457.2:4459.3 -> 11.4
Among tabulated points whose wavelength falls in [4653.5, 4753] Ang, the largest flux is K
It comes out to 13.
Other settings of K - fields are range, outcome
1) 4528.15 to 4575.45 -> 13.5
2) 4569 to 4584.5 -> 11.7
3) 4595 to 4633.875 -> 13.7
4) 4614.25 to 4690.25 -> 12.7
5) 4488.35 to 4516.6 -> 11.8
